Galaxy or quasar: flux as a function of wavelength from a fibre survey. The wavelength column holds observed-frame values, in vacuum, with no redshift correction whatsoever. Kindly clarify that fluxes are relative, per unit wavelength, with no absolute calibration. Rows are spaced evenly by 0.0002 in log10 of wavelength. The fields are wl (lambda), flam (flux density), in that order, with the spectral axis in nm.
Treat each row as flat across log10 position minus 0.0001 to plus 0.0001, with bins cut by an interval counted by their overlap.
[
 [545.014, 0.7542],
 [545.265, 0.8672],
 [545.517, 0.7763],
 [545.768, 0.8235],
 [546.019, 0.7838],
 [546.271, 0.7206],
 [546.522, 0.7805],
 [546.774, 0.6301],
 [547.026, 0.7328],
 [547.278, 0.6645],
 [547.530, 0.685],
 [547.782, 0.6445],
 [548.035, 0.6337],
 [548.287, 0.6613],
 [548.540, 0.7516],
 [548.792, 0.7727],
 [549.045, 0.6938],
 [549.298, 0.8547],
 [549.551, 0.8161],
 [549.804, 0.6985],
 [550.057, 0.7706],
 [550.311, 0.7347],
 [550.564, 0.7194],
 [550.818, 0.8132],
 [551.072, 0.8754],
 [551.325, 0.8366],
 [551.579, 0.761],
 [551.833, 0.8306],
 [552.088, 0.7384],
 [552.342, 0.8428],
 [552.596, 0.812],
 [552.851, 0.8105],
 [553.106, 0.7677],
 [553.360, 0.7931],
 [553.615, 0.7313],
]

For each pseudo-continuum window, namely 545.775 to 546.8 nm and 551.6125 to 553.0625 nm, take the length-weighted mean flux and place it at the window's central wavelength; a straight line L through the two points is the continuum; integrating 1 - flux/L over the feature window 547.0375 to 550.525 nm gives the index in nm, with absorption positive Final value 0.22 nm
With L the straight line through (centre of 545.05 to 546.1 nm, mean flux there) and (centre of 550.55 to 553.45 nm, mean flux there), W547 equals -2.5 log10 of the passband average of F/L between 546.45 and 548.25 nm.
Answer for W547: 0.19 mag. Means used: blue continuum 0.809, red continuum 0.803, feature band 0.677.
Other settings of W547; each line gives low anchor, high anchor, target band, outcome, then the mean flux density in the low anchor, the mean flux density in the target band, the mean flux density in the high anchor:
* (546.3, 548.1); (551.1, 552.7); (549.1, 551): -0.018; 0.685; 0.772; 0.808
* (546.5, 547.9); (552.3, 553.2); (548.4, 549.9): -0.057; 0.683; 0.765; 0.806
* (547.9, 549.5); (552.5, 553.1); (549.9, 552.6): -0.024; 0.732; 0.792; 0.801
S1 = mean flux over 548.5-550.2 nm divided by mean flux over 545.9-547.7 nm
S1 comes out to 1.08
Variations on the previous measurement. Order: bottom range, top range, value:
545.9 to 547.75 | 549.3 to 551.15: 1.10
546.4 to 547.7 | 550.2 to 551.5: 1.14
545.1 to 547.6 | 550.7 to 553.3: 1.08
